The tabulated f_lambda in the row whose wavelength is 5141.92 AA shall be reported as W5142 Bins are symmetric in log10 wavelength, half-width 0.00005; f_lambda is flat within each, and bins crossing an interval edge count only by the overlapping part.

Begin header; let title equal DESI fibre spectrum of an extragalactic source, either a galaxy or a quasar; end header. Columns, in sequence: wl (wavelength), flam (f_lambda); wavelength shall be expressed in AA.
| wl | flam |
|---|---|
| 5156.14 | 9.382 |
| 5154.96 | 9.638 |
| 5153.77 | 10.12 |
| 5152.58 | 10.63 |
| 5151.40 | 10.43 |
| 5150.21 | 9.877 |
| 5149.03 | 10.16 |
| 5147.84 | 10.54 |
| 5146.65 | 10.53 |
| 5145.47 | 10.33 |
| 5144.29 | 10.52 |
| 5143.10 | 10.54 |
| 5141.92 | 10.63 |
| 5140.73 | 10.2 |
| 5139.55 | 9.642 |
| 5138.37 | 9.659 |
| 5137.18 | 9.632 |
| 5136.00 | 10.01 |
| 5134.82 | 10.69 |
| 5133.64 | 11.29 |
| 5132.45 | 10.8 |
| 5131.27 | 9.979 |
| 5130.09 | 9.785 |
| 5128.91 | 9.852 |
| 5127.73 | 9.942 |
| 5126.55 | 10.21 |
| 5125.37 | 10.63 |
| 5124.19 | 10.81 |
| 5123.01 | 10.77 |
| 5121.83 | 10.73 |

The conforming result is 10.63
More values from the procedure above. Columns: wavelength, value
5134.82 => 10.69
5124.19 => 10.81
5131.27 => 9.979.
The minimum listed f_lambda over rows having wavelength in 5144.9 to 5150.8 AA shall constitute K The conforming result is 9.877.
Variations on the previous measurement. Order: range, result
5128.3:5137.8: 9.632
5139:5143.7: 9.642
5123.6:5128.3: 9.942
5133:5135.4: 10.69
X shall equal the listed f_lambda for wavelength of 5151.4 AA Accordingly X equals 10.43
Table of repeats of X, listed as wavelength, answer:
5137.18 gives 9.632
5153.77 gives 10.12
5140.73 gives 10.2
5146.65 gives 10.53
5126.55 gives 10.21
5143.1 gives 10.54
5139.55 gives 9.642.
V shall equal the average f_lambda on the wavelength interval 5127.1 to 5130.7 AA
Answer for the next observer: 9.87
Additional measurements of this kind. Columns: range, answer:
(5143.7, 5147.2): 10.5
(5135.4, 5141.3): 9.84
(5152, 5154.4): 10.3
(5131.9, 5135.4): 10.9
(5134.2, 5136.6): 10.4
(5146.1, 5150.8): 10.3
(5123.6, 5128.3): 10.4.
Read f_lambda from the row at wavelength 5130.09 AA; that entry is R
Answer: 9.785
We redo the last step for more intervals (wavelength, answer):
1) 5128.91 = 9.852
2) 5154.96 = 9.638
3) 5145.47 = 10.33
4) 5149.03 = 10.16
